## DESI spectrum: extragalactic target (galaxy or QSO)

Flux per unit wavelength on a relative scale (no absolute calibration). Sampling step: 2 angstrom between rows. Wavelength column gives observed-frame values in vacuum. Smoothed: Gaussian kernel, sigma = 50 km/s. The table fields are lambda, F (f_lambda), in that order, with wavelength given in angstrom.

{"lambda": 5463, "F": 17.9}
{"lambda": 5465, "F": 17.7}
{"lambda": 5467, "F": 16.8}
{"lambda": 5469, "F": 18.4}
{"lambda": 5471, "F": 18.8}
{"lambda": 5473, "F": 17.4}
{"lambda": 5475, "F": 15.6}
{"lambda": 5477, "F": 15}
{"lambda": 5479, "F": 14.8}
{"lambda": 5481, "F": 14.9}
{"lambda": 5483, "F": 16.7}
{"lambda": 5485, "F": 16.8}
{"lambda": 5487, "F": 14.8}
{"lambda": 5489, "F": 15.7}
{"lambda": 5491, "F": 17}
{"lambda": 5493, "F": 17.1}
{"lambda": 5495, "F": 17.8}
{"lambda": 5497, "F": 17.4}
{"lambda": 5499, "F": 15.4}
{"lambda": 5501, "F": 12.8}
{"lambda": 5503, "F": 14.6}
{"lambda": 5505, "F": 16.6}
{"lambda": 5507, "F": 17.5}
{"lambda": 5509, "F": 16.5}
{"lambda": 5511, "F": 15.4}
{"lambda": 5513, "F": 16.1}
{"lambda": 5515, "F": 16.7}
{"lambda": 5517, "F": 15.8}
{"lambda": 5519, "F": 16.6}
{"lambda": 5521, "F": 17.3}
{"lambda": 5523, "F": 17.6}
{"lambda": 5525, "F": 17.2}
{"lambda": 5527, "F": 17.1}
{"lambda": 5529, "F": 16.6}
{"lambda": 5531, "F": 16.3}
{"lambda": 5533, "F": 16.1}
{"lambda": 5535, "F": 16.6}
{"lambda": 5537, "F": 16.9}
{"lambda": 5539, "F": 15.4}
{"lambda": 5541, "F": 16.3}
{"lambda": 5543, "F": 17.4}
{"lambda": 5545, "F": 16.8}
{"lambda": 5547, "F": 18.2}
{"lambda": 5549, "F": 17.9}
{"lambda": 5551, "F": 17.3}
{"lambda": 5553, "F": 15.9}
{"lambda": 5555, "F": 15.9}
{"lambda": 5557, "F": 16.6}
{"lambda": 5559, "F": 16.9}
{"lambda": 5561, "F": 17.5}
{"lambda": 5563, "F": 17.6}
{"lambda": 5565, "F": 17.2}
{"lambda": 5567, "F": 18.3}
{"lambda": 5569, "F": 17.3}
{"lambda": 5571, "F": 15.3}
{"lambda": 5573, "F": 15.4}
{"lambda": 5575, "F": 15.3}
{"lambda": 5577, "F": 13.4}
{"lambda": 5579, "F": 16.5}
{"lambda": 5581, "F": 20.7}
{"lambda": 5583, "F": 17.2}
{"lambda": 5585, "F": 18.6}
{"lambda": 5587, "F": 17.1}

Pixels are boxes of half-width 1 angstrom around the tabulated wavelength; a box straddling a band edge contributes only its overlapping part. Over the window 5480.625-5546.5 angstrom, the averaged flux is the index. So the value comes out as 16.4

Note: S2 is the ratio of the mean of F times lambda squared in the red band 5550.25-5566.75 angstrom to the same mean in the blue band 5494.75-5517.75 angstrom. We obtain 1.08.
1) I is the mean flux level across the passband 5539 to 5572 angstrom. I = 17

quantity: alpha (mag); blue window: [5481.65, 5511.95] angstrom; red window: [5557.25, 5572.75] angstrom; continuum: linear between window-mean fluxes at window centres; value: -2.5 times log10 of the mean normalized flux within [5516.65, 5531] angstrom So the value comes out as -0.03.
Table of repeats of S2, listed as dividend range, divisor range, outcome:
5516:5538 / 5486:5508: 1.05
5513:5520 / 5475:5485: 1.07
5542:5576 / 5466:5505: 1.07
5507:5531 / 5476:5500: 1.04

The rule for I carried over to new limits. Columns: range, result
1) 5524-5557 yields 16.7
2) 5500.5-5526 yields 16.3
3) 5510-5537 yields 16.6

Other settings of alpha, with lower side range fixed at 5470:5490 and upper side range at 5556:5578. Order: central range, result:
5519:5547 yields -0.03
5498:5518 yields 0.03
